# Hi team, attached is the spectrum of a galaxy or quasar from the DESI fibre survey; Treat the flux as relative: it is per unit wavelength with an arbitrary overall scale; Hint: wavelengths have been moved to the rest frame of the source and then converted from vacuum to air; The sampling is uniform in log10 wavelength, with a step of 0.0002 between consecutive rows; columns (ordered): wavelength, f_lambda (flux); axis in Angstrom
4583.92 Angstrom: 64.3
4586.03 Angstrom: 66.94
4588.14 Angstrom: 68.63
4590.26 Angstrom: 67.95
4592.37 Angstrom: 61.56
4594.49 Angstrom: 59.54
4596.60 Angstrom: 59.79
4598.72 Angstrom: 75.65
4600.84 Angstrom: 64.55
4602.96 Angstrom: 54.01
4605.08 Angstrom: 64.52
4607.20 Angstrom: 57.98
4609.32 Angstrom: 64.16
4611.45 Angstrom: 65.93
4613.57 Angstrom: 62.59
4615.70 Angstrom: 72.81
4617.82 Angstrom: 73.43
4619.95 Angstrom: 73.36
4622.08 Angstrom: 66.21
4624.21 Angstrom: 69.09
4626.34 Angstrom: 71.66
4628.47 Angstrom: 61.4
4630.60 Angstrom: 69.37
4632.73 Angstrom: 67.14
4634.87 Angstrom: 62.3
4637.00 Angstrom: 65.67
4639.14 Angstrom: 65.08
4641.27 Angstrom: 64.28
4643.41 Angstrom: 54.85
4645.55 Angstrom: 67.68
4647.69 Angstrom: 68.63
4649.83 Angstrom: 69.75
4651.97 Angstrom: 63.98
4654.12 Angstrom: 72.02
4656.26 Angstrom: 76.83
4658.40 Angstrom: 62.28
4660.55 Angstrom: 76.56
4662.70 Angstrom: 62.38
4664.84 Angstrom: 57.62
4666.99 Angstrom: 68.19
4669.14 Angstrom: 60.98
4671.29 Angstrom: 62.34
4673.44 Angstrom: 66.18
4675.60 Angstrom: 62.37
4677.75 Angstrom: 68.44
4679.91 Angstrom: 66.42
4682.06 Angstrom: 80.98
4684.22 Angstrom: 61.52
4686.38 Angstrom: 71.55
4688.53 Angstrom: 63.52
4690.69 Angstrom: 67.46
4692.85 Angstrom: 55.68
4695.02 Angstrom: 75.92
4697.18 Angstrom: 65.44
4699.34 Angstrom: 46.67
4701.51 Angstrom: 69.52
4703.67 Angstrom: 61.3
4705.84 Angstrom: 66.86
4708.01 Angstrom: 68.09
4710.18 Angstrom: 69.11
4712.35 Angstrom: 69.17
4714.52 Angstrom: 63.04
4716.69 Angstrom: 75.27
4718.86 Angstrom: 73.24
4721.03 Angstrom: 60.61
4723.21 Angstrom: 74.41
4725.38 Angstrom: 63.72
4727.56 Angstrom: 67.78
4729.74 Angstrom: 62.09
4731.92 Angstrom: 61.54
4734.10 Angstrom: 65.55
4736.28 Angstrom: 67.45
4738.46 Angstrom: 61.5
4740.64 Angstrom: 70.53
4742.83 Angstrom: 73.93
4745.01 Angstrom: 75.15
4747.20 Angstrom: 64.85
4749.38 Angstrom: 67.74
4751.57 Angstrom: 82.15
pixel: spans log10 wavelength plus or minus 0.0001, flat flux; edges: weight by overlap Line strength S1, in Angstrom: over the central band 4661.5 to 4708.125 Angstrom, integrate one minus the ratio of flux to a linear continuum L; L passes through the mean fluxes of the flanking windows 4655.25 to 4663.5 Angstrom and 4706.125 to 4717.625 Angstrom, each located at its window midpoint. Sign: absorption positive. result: 2.9 Angstrom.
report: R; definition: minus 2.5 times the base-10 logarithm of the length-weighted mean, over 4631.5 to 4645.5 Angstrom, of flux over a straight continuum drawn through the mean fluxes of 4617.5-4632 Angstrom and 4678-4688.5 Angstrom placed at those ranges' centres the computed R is 0.09 mag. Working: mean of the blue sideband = 69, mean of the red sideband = 69.3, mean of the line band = 63.6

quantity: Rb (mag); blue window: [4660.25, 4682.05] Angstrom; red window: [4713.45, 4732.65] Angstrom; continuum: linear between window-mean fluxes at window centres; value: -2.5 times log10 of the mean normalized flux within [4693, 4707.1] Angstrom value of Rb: 0.04 mag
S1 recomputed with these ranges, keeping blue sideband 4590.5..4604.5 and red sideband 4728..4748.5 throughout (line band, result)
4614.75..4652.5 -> -1.8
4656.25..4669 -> -0.2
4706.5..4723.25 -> -0.6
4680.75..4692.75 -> -0.4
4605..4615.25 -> 0.0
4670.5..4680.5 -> 0.0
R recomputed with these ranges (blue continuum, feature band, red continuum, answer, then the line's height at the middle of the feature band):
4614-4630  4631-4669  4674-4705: 0.03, 67.8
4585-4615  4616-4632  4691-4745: -0.08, 64.4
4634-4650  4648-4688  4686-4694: -0.05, 64.3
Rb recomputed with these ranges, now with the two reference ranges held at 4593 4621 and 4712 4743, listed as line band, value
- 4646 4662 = -0.06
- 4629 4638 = 0.00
